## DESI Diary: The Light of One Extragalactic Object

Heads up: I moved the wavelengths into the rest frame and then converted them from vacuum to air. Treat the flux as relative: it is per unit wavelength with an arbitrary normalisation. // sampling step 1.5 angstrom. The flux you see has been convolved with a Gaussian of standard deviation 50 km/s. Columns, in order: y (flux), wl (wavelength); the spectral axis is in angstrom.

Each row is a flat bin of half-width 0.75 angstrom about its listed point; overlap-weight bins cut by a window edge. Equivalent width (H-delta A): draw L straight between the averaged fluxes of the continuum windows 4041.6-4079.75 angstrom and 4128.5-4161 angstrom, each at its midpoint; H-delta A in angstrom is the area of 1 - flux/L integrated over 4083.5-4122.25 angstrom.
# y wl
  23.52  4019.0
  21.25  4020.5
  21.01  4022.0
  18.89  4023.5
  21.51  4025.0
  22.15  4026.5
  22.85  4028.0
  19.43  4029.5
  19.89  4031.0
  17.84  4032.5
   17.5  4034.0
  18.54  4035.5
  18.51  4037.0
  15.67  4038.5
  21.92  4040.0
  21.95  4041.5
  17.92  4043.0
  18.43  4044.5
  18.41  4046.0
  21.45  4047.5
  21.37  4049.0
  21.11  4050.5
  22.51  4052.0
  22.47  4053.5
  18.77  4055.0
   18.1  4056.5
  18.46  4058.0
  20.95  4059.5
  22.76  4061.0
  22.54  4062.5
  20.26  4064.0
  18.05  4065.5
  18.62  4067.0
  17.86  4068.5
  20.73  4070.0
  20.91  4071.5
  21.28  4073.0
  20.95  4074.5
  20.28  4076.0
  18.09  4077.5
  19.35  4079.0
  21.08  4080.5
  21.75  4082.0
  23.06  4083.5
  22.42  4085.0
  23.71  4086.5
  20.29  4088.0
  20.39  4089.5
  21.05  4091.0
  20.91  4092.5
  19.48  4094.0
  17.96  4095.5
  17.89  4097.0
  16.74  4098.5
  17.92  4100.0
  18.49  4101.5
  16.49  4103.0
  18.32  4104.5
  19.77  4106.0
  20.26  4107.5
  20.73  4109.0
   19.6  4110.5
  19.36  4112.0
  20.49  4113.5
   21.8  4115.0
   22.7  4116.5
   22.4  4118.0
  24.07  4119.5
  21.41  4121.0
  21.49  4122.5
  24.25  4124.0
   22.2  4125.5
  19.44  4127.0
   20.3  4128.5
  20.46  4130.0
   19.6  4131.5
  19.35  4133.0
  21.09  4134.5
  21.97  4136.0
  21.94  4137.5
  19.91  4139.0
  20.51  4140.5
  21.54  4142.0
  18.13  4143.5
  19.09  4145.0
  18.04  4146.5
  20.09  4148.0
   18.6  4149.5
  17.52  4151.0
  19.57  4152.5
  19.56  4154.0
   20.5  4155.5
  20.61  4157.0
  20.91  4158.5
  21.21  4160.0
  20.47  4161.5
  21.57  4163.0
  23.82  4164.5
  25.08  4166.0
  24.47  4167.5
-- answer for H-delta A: -0.4 angstrom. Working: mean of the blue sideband 20.1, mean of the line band 20.3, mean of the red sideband 20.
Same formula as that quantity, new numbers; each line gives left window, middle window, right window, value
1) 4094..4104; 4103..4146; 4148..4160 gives -4.7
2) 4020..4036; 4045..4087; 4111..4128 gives 0.4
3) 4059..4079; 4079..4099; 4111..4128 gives 0.3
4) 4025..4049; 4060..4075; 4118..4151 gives -0.4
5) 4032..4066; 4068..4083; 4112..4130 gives 0.2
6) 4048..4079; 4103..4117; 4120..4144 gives 0.4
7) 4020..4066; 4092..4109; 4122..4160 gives 1.3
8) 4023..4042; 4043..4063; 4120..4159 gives -0.6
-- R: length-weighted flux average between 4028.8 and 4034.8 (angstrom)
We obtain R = 18.7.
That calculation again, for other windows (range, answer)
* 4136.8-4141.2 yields 20.8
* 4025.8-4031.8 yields 21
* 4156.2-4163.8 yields 21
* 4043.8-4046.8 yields 18.5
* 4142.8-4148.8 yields 18.8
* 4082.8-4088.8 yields 22.3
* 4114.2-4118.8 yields 22.3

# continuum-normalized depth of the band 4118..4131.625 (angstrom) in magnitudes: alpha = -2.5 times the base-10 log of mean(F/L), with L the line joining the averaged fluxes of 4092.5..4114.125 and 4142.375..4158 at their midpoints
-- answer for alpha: -0.14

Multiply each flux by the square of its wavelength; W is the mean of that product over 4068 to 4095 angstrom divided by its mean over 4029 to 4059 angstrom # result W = 1.08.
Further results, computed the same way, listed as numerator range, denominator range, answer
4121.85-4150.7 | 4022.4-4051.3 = 1.08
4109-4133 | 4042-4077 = 1.08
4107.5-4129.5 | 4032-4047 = 1.19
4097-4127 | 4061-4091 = 1.00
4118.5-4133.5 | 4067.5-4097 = 1.06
